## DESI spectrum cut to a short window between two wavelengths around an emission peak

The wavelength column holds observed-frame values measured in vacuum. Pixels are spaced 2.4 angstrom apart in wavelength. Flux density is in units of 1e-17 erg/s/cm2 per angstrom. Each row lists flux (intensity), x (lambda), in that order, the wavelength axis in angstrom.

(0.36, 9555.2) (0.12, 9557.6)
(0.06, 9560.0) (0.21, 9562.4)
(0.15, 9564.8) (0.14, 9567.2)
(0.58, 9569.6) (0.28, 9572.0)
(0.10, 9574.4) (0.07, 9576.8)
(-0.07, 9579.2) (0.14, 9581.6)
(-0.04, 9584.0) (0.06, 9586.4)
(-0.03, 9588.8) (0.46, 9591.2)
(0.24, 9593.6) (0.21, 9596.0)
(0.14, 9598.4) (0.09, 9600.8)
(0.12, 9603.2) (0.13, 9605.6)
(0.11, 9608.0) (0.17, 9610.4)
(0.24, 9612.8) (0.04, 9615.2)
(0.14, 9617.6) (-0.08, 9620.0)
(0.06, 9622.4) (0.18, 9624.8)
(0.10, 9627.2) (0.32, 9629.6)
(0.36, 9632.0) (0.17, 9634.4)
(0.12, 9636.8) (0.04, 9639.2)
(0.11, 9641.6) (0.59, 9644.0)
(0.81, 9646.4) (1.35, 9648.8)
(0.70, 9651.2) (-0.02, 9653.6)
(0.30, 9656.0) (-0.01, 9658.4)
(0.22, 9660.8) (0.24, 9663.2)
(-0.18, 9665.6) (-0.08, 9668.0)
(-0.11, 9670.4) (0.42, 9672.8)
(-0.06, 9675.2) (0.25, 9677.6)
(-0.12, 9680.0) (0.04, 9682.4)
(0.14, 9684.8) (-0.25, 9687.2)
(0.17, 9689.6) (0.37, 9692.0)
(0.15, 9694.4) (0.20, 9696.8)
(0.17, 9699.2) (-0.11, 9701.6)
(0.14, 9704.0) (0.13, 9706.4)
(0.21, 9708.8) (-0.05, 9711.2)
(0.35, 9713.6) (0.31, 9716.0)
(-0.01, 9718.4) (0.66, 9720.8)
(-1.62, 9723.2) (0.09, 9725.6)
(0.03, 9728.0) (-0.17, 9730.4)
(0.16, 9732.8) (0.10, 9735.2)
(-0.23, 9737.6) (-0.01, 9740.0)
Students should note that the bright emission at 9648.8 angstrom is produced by H-beta 4861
